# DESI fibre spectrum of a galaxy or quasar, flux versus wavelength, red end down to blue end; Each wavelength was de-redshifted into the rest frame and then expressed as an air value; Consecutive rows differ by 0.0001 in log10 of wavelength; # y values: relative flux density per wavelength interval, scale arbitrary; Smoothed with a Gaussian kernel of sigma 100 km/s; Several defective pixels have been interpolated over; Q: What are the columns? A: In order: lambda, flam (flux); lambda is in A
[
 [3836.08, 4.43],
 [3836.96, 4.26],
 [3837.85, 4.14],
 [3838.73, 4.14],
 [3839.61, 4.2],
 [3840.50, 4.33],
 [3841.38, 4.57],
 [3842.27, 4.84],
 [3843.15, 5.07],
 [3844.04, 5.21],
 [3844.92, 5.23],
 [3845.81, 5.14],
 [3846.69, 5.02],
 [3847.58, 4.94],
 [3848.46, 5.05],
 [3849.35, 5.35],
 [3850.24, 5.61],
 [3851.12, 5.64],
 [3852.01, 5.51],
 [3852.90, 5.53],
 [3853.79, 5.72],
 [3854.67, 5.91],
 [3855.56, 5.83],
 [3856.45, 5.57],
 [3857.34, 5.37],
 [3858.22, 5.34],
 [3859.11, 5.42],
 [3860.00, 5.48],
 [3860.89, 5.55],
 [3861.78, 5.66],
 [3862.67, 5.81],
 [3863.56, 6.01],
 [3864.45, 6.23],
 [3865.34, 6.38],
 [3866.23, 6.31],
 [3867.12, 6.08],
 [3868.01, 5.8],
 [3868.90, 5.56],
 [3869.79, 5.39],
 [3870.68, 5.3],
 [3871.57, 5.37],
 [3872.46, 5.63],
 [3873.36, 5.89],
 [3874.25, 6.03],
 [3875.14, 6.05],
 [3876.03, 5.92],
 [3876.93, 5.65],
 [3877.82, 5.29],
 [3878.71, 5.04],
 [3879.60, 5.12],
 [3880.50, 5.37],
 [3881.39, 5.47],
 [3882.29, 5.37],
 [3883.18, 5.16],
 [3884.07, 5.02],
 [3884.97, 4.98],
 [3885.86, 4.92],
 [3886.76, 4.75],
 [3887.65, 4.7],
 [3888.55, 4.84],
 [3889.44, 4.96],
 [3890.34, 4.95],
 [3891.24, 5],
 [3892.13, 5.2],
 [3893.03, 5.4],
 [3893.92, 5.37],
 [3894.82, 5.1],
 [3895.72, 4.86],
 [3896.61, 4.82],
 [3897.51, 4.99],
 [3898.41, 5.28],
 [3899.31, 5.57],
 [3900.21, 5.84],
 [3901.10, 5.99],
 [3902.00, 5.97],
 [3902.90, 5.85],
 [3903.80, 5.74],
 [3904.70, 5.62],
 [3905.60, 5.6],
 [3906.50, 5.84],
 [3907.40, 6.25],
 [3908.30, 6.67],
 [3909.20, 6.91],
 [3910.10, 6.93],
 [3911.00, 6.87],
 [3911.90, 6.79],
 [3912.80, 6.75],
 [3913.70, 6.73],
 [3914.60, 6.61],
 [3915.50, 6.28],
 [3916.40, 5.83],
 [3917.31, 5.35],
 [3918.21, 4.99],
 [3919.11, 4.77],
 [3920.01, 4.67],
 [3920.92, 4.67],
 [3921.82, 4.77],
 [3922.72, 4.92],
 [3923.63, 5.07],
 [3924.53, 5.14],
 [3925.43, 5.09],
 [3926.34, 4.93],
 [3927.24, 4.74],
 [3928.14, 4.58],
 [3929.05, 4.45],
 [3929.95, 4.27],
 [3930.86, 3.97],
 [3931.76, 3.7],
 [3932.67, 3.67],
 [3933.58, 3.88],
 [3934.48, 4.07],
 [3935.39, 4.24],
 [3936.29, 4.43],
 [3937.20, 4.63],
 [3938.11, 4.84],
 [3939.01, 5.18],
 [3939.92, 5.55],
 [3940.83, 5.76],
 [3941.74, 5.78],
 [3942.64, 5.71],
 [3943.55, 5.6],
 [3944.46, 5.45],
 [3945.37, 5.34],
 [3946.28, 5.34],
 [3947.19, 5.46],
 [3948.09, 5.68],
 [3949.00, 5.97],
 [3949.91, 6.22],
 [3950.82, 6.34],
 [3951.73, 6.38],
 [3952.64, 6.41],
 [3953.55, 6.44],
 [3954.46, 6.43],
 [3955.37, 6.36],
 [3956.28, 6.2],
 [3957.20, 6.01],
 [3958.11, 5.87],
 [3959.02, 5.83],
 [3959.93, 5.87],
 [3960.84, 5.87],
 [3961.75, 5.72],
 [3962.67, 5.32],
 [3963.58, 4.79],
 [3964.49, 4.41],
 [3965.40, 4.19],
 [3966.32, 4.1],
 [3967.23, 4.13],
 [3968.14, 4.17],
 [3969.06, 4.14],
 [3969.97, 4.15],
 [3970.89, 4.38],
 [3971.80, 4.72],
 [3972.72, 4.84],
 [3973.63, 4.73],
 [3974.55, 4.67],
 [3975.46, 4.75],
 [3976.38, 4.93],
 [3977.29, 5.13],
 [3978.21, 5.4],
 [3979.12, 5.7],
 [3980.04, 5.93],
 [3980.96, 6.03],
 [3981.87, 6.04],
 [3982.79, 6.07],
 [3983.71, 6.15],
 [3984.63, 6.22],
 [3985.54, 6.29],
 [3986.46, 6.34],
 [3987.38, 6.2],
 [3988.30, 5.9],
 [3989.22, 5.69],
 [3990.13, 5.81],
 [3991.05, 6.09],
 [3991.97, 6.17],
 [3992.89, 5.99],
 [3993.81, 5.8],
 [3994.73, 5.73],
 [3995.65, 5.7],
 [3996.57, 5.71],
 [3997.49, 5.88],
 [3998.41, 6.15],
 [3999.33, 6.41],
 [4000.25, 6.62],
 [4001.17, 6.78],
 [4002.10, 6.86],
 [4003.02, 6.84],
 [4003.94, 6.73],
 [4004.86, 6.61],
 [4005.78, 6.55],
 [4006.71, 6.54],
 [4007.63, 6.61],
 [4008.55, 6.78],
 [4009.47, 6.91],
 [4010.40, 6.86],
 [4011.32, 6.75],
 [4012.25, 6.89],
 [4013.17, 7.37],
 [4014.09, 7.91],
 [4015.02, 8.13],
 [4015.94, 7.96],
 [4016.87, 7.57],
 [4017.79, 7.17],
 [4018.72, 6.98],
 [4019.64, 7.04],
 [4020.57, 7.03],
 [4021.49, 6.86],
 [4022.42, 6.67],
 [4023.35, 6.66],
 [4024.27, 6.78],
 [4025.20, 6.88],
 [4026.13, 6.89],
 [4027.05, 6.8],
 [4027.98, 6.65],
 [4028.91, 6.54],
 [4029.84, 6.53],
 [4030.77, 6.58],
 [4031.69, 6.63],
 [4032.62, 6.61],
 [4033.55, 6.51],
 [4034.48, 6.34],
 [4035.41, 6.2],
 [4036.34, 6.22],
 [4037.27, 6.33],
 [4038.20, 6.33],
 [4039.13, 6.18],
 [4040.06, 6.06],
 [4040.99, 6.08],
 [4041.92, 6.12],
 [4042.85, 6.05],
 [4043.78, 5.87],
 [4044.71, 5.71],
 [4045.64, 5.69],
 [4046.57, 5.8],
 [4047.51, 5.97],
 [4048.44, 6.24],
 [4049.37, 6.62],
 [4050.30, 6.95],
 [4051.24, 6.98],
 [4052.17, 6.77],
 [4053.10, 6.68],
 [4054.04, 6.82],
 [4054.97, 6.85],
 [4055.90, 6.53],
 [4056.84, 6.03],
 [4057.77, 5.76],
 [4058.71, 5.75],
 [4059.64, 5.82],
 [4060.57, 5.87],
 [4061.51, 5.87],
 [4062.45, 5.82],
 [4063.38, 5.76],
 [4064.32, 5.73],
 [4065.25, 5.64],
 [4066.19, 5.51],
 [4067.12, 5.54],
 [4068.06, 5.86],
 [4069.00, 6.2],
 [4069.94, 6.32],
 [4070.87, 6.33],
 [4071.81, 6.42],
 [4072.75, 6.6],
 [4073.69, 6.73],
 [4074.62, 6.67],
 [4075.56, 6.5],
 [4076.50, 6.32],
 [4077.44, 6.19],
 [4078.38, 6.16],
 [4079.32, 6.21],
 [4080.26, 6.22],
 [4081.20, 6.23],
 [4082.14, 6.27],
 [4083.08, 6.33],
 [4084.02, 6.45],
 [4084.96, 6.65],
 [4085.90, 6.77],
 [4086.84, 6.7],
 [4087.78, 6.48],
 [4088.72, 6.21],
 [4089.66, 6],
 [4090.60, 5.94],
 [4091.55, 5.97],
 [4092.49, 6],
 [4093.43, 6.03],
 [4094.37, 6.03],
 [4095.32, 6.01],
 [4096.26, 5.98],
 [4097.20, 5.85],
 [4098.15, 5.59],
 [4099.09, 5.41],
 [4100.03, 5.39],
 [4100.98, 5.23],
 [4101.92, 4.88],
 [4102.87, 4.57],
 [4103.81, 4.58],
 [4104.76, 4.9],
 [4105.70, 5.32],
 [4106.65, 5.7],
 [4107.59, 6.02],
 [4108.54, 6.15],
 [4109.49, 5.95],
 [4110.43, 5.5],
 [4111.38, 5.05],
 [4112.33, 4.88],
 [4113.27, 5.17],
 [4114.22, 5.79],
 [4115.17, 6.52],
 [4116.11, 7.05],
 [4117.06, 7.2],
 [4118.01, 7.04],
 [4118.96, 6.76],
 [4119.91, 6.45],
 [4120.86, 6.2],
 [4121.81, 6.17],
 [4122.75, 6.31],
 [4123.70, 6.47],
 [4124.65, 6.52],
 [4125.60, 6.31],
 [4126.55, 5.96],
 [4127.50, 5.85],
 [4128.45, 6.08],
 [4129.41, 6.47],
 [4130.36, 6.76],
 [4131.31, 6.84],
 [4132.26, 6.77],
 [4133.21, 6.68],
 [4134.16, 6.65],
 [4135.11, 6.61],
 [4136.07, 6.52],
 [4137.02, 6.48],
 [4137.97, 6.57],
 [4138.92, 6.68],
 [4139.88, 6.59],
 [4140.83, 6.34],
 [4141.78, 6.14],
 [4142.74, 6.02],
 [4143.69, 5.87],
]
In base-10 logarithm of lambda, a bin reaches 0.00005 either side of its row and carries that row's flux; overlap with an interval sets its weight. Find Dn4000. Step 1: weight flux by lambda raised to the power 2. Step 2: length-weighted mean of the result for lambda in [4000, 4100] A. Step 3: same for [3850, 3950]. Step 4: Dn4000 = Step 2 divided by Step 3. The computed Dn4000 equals 1.3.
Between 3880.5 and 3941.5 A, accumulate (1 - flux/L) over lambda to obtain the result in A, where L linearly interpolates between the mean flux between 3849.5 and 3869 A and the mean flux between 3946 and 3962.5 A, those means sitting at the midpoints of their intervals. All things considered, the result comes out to 6.5 A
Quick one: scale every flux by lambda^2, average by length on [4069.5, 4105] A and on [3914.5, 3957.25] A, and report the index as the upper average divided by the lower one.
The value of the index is 1.2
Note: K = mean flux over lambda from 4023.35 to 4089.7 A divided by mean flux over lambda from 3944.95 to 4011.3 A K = 1.09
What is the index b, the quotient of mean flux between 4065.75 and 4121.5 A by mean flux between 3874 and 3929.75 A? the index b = 1.10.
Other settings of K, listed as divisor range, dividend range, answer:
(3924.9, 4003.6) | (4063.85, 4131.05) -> 1.11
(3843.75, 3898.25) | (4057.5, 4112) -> 1.10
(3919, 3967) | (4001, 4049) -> 1.28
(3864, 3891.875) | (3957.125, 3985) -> 0.95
